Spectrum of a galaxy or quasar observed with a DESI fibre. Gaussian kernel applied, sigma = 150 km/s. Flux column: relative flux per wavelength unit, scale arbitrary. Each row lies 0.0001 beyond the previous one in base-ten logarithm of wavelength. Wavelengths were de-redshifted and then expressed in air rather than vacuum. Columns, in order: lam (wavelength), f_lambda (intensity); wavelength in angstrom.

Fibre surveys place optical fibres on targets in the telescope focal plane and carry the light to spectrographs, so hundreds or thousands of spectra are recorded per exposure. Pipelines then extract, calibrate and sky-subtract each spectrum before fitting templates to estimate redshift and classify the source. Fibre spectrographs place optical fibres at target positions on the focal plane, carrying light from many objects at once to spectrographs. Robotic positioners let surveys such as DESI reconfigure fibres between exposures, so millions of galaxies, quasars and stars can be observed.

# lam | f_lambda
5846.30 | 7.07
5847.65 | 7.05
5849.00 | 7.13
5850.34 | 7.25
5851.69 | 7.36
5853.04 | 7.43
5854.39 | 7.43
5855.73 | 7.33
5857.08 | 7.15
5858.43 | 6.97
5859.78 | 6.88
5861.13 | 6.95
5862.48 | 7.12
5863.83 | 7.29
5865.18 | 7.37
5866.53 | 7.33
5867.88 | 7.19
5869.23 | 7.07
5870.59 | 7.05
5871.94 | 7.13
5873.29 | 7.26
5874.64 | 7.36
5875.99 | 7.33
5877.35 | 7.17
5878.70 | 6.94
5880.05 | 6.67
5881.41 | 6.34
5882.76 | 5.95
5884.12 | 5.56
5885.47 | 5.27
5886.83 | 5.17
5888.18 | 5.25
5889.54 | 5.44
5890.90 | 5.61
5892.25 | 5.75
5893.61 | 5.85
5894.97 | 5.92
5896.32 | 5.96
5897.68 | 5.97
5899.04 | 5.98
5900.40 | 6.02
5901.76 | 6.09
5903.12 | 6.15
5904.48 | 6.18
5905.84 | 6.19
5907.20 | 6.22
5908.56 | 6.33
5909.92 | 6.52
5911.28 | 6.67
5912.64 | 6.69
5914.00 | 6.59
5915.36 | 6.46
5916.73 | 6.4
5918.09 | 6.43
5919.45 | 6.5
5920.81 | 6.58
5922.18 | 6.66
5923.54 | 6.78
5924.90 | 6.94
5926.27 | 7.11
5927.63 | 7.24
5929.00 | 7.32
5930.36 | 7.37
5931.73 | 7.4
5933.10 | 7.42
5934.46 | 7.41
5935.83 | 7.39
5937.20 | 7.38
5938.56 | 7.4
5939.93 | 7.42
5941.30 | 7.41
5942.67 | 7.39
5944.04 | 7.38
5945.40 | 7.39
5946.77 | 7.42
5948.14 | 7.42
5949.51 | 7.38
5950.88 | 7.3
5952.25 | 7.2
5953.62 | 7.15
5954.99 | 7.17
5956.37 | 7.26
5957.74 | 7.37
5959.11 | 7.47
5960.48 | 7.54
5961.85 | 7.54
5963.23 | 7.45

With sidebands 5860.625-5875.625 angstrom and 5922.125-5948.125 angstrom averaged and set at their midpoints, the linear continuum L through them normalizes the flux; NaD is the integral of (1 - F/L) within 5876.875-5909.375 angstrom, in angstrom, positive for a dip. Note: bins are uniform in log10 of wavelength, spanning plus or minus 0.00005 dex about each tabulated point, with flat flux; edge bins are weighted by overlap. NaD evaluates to 5.6 angstrom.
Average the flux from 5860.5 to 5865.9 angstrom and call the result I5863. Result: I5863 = 7.19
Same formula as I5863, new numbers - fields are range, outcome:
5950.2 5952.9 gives 7.25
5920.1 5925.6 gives 6.74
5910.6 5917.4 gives 6.56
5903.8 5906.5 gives 6.18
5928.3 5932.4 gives 7.36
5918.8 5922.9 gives 6.58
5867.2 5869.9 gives 7.14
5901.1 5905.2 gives 6.14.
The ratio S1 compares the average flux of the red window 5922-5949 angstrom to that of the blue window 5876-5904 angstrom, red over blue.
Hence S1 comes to 1.2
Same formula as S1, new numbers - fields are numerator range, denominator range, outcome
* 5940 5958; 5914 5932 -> 1.07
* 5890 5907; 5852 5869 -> 0.83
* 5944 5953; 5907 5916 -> 1.13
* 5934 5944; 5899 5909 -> 1.20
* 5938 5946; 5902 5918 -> 1.16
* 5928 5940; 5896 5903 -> 1.23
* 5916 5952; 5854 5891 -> 1.07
